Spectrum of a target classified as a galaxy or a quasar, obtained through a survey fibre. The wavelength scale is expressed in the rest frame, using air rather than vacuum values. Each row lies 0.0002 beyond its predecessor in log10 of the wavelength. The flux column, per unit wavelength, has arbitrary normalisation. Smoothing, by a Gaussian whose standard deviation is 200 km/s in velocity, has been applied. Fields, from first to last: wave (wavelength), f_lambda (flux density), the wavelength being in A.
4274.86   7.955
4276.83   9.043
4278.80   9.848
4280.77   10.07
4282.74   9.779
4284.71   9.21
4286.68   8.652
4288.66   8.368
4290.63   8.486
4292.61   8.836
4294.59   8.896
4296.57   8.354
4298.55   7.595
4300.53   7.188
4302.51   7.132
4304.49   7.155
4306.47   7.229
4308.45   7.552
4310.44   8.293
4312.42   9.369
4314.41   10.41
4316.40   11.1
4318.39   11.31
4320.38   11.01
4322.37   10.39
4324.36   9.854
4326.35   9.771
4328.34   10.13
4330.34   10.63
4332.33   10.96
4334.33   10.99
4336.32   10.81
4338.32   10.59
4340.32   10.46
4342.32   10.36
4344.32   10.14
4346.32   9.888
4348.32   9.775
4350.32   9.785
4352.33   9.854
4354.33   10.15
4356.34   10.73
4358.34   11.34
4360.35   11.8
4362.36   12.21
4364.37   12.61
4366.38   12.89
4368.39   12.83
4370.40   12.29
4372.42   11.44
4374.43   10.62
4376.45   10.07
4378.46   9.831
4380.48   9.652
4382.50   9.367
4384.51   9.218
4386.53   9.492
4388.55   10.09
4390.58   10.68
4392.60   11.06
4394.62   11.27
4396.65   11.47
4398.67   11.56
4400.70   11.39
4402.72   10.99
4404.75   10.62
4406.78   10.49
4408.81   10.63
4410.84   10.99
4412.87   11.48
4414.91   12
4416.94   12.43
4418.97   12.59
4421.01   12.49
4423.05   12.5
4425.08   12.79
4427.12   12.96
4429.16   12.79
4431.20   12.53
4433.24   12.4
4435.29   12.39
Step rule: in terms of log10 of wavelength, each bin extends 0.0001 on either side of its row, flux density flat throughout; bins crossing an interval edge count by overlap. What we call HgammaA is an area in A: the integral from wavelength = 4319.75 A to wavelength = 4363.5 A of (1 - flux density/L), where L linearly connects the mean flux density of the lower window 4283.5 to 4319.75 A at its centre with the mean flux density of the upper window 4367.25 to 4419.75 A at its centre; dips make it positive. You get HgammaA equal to -4.0 A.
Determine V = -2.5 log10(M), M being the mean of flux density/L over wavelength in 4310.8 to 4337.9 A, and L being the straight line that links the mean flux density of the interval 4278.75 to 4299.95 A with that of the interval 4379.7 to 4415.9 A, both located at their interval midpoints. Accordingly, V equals -0.11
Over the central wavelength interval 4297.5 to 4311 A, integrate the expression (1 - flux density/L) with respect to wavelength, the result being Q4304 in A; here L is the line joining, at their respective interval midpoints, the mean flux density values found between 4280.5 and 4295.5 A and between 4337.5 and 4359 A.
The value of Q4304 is 2.8 A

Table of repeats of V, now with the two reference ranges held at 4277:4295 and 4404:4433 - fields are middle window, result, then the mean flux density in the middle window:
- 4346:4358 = 0.05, 10.1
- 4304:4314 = 0.19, 8.11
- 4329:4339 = -0.06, 10.8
